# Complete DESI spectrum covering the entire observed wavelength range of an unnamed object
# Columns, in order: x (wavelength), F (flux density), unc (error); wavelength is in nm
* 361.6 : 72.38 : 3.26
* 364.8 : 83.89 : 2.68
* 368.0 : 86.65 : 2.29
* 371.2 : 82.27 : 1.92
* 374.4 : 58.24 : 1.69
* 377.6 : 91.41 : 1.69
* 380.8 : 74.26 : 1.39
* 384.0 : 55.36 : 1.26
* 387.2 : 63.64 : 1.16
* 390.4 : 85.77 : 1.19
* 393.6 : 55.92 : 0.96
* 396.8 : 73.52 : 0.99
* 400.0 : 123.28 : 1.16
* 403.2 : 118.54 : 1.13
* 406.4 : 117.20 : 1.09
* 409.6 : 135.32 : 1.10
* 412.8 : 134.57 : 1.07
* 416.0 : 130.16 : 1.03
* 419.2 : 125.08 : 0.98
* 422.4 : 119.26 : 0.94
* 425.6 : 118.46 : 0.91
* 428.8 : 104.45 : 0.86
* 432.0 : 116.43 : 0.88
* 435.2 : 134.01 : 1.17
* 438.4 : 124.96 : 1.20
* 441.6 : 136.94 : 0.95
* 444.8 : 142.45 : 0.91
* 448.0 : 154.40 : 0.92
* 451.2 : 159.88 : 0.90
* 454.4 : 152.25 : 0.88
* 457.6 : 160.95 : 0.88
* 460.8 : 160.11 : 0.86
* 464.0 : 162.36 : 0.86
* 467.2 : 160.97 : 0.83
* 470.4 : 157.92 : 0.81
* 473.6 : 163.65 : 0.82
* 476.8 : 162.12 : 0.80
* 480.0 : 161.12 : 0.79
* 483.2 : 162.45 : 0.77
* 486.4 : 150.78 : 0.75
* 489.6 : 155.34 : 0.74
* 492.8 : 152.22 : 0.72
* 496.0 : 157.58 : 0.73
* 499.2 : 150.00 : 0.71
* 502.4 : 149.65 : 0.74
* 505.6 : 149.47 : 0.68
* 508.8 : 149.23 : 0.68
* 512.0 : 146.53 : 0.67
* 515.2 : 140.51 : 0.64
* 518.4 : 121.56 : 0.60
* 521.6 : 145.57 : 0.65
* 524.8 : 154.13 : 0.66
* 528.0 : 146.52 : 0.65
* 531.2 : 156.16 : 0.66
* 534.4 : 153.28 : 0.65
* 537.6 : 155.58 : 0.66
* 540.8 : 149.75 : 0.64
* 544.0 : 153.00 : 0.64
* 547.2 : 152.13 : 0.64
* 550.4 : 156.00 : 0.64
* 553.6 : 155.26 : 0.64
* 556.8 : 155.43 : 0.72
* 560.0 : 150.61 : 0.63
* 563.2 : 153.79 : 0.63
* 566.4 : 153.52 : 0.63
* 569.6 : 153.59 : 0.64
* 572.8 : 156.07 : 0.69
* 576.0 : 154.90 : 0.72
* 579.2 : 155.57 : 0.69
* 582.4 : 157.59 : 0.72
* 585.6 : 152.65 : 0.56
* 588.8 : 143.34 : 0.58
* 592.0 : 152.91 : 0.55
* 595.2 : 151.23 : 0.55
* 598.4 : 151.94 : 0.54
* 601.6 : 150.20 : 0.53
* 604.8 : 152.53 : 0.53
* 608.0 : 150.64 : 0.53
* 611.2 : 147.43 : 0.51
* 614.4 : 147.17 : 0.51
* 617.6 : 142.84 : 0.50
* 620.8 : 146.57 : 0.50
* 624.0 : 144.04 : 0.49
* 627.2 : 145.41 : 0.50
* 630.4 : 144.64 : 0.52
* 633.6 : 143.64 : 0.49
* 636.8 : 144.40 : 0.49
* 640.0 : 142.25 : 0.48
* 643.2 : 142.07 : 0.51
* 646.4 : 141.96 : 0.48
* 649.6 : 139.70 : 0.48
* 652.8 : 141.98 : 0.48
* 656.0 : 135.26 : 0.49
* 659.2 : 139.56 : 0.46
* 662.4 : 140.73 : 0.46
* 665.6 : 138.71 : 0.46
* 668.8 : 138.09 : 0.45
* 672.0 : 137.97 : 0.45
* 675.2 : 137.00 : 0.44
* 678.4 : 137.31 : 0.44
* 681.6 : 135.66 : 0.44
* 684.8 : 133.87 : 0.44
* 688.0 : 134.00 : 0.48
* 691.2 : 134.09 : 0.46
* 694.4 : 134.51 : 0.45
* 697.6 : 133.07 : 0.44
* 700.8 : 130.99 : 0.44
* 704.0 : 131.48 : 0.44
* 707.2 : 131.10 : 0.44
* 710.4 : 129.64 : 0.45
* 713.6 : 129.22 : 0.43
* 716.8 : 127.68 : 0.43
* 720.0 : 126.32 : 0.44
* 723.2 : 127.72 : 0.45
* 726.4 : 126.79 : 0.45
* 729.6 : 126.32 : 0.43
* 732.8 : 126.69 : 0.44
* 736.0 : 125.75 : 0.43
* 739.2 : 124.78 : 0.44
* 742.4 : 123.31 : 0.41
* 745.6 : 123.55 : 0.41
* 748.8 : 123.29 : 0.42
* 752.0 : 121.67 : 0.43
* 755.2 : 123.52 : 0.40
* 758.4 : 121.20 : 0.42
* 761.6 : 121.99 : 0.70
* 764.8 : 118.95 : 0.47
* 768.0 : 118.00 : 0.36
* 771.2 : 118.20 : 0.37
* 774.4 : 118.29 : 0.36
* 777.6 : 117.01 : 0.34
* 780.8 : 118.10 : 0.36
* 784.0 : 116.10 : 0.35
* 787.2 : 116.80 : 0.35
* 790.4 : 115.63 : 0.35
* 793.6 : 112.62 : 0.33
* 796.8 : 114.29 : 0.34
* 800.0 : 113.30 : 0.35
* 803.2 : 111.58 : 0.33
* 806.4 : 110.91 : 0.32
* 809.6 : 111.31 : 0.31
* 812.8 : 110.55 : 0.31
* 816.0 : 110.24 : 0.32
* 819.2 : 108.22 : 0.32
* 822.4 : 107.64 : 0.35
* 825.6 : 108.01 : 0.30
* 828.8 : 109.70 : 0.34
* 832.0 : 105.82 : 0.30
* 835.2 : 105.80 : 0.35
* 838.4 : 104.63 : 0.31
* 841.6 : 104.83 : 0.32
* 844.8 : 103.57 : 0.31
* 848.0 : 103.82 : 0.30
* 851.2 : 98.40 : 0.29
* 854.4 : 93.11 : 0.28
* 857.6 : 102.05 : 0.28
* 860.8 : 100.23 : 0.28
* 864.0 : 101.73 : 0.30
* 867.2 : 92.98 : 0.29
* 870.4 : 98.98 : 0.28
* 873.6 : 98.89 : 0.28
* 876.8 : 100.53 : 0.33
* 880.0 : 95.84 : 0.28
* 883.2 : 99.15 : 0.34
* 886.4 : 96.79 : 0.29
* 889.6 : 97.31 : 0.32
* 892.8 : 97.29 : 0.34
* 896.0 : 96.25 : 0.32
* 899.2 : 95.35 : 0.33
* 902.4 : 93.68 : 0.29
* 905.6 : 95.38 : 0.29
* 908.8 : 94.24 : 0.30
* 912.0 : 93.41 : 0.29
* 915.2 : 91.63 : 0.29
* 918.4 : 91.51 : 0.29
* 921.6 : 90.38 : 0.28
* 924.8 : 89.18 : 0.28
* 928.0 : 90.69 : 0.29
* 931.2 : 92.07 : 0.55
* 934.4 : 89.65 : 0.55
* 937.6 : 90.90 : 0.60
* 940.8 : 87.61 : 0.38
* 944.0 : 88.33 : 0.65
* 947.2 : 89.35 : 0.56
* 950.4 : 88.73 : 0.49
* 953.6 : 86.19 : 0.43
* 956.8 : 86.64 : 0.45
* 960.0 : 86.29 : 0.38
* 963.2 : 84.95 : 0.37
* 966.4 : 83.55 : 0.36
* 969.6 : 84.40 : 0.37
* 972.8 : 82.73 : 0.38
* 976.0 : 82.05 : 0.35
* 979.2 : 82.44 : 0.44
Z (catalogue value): 0.000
